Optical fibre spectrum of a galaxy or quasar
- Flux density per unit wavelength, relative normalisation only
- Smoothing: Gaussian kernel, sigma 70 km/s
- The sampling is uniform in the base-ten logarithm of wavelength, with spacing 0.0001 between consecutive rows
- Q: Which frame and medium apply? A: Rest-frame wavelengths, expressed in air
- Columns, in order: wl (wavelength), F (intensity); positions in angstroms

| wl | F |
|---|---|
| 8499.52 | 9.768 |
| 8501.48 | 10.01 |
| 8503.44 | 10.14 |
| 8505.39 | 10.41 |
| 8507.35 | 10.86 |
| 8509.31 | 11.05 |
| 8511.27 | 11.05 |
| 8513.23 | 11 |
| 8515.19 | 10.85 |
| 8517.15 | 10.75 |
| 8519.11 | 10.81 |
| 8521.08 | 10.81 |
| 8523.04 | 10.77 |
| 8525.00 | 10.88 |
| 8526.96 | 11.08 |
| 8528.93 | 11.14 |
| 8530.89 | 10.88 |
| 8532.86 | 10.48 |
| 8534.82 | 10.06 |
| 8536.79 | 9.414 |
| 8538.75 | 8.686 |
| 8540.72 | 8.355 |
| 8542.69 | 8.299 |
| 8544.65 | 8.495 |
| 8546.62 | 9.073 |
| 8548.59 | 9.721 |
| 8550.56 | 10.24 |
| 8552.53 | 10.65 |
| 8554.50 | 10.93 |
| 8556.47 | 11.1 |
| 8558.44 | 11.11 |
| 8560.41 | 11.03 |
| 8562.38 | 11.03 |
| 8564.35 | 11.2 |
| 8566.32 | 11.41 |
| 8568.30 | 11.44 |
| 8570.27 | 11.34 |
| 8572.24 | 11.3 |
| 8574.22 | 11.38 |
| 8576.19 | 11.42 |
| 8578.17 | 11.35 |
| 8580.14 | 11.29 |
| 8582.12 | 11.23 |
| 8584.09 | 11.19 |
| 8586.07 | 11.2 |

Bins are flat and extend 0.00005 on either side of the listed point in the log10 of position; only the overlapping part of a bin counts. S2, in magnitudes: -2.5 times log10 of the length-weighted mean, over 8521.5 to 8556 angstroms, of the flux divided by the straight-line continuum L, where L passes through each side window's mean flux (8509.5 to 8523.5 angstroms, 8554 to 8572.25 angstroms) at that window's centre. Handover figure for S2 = 0.11 mag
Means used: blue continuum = 10.9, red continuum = 11.2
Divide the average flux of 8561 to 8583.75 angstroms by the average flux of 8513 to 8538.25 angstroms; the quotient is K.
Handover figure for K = 1.06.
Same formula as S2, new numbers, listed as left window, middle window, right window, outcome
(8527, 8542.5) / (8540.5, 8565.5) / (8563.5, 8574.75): 0.05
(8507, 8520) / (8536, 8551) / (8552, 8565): 0.22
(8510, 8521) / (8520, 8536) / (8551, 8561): 0.02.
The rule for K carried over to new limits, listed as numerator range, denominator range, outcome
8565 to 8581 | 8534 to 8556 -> 1.20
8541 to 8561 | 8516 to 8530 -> 0.92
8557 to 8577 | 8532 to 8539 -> 1.15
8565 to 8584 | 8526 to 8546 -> 1.17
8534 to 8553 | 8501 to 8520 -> 0.86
